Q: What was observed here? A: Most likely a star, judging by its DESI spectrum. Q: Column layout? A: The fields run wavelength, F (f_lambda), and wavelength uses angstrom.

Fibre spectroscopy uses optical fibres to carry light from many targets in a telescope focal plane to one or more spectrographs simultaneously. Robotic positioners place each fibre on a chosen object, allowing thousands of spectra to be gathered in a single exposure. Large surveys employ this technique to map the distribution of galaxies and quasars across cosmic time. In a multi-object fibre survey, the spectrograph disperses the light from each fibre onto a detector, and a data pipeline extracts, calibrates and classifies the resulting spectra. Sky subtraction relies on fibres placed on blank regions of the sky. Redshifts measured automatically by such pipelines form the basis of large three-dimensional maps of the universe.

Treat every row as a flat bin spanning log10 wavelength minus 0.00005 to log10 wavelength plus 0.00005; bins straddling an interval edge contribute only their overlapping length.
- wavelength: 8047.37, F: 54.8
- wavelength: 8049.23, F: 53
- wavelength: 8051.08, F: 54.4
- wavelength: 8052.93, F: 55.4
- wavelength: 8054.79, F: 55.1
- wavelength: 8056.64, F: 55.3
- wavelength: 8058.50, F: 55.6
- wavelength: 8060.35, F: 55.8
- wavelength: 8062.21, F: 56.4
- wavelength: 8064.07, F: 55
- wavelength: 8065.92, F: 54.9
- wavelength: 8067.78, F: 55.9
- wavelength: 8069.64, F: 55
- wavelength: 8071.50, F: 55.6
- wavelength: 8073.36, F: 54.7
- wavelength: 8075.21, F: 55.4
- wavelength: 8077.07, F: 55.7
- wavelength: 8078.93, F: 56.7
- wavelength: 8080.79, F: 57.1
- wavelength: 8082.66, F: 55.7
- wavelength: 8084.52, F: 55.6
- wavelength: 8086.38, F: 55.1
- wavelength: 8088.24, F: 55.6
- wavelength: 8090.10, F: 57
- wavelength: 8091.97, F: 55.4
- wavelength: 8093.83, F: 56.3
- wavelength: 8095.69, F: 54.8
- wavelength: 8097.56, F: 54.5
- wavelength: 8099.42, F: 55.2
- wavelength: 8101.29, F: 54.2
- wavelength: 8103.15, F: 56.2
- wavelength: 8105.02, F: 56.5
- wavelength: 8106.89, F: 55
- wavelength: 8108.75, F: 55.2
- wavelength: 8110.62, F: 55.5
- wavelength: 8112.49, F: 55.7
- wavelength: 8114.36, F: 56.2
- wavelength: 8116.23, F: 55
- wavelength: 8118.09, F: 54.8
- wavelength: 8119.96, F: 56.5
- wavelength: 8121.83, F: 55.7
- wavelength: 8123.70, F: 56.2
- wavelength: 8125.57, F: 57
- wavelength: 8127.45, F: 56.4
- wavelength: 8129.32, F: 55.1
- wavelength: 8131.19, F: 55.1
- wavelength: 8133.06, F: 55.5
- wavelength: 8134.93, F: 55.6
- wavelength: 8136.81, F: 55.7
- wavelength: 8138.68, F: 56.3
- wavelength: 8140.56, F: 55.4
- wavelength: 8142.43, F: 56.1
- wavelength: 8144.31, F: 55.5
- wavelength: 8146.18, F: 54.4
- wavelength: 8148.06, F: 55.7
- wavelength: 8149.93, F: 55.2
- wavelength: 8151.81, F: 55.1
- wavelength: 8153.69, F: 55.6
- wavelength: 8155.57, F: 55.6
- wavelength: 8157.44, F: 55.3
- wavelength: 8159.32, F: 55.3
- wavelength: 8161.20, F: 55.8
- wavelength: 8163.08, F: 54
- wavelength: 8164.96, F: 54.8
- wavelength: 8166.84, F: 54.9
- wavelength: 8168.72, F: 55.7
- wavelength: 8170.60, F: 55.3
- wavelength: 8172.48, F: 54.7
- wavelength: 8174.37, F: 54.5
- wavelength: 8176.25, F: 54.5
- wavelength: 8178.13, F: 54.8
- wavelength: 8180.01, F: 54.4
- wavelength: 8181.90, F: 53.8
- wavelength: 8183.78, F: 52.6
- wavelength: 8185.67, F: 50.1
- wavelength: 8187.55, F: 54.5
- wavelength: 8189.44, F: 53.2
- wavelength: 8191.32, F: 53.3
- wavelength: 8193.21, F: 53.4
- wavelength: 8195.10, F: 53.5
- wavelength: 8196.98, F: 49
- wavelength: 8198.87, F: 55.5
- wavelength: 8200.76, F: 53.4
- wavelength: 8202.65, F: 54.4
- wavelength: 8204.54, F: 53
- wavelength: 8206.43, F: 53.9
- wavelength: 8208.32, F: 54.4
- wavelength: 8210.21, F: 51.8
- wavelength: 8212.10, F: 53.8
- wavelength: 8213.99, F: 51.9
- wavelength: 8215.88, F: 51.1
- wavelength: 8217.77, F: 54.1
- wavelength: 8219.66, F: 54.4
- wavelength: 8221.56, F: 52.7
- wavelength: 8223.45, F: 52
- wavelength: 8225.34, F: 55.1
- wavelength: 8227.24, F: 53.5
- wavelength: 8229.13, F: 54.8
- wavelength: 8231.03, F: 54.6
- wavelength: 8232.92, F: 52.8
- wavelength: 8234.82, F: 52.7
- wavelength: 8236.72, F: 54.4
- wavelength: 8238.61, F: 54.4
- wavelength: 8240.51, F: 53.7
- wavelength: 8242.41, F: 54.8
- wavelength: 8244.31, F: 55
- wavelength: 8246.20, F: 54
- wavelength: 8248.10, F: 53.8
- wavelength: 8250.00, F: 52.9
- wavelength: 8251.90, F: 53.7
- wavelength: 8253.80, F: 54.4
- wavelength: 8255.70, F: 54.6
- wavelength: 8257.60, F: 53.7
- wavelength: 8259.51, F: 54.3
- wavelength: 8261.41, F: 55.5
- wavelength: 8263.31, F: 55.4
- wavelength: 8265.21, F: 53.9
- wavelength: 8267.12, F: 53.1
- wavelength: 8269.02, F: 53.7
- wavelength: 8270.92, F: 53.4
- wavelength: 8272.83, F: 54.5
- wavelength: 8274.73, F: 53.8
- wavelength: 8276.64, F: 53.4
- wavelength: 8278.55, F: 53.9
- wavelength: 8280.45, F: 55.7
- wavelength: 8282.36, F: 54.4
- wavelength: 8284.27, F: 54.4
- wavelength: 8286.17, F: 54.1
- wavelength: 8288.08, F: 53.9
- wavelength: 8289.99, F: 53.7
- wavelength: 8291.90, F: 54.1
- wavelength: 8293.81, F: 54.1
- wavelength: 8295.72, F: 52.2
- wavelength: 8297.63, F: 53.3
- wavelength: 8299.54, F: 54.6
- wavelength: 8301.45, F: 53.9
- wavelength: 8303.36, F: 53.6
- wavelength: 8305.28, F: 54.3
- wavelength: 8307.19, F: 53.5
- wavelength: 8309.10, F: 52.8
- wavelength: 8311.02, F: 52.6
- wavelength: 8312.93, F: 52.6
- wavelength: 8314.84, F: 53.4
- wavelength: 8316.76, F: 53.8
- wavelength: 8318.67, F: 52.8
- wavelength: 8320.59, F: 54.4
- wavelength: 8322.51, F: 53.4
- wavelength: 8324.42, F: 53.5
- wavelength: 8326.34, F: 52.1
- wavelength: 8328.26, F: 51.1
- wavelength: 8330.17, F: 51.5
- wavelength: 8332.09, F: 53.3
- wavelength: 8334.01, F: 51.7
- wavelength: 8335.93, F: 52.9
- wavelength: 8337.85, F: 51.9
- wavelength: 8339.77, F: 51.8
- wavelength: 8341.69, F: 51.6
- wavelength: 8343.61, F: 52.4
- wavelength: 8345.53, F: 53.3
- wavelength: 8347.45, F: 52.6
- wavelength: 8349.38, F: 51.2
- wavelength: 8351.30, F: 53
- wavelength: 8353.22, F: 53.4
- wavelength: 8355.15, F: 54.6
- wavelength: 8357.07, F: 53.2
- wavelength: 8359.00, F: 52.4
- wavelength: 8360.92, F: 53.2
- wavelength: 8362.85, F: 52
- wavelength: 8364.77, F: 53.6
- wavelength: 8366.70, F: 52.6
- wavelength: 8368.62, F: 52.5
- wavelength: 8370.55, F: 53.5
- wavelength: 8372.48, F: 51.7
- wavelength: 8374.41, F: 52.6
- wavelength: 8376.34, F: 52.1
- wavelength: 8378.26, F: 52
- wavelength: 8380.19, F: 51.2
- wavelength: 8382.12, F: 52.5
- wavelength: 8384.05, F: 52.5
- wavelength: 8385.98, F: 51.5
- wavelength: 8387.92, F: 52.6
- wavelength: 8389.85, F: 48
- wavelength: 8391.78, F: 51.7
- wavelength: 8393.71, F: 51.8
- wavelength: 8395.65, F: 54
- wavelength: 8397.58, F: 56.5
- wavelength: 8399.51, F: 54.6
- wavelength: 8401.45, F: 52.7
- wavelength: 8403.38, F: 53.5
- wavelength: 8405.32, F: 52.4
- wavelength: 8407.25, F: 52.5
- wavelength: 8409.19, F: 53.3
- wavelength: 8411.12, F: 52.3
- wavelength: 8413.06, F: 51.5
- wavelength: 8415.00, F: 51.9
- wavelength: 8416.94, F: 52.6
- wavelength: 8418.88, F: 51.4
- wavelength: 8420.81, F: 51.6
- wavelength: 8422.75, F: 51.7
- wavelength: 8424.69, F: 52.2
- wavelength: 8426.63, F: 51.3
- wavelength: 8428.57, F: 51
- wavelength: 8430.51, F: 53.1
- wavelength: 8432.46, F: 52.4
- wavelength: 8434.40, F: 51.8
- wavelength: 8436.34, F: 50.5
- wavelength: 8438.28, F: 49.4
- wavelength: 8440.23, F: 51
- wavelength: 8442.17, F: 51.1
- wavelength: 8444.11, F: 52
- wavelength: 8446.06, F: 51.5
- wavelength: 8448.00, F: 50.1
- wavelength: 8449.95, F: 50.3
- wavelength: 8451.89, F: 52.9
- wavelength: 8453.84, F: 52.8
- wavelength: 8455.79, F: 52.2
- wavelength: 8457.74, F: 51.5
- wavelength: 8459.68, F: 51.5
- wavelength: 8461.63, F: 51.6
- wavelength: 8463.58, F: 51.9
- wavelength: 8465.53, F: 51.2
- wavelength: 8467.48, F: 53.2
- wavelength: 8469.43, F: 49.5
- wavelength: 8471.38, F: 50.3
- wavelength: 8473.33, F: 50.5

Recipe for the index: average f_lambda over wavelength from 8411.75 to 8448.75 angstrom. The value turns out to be 51.5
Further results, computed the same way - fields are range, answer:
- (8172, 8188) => 53.7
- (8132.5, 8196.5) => 54.7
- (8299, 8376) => 52.9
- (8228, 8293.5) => 54.1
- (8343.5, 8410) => 52.7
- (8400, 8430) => 52.2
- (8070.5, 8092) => 55.8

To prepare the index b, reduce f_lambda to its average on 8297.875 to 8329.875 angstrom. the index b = 53.2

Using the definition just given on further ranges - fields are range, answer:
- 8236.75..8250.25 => 54.2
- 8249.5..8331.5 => 53.7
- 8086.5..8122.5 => 55.5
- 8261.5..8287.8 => 54.2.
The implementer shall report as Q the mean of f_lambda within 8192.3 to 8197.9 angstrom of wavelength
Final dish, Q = 52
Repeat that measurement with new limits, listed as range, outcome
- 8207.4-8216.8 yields 52.6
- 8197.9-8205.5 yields 54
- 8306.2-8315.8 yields 53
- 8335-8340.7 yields 52.2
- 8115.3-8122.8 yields 55.6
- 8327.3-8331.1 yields 51.4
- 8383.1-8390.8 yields 51.1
